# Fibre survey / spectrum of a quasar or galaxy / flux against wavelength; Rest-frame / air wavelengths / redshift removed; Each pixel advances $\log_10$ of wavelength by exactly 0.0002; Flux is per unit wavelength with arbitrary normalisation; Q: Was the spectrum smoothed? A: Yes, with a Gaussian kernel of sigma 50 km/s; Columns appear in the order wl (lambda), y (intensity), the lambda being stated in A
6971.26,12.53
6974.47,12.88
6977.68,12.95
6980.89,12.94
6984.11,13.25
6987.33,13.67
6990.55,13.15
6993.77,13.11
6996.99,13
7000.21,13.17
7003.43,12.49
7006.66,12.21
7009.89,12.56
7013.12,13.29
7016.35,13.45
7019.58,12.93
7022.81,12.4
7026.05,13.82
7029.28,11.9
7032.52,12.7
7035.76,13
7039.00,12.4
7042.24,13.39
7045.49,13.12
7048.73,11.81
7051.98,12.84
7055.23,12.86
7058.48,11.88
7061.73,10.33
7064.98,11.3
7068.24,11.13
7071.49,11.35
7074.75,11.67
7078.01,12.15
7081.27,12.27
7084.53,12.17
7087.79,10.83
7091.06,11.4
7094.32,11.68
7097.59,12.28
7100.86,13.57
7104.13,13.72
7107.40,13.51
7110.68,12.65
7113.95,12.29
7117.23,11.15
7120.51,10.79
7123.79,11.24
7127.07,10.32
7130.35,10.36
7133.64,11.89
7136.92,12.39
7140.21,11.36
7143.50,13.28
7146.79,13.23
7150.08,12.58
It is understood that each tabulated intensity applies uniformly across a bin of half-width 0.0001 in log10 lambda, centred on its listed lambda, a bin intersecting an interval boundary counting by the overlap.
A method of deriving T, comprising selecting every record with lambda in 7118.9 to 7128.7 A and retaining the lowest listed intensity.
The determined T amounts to 10.32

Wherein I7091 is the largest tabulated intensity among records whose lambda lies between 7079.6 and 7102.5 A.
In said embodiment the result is 13.57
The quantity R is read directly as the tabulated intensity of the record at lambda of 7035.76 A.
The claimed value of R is 13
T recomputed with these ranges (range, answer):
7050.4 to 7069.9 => 10.33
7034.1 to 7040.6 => 12.4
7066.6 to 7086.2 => 11.13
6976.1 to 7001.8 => 12.94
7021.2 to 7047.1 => 11.9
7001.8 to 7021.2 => 12.21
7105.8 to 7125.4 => 10.79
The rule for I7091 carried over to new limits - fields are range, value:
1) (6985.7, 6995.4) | 13.67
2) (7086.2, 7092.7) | 11.4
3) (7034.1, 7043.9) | 13.39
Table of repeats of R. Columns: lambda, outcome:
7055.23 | 12.86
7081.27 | 12.27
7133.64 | 11.89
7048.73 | 11.81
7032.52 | 12.7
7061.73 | 10.33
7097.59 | 12.28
